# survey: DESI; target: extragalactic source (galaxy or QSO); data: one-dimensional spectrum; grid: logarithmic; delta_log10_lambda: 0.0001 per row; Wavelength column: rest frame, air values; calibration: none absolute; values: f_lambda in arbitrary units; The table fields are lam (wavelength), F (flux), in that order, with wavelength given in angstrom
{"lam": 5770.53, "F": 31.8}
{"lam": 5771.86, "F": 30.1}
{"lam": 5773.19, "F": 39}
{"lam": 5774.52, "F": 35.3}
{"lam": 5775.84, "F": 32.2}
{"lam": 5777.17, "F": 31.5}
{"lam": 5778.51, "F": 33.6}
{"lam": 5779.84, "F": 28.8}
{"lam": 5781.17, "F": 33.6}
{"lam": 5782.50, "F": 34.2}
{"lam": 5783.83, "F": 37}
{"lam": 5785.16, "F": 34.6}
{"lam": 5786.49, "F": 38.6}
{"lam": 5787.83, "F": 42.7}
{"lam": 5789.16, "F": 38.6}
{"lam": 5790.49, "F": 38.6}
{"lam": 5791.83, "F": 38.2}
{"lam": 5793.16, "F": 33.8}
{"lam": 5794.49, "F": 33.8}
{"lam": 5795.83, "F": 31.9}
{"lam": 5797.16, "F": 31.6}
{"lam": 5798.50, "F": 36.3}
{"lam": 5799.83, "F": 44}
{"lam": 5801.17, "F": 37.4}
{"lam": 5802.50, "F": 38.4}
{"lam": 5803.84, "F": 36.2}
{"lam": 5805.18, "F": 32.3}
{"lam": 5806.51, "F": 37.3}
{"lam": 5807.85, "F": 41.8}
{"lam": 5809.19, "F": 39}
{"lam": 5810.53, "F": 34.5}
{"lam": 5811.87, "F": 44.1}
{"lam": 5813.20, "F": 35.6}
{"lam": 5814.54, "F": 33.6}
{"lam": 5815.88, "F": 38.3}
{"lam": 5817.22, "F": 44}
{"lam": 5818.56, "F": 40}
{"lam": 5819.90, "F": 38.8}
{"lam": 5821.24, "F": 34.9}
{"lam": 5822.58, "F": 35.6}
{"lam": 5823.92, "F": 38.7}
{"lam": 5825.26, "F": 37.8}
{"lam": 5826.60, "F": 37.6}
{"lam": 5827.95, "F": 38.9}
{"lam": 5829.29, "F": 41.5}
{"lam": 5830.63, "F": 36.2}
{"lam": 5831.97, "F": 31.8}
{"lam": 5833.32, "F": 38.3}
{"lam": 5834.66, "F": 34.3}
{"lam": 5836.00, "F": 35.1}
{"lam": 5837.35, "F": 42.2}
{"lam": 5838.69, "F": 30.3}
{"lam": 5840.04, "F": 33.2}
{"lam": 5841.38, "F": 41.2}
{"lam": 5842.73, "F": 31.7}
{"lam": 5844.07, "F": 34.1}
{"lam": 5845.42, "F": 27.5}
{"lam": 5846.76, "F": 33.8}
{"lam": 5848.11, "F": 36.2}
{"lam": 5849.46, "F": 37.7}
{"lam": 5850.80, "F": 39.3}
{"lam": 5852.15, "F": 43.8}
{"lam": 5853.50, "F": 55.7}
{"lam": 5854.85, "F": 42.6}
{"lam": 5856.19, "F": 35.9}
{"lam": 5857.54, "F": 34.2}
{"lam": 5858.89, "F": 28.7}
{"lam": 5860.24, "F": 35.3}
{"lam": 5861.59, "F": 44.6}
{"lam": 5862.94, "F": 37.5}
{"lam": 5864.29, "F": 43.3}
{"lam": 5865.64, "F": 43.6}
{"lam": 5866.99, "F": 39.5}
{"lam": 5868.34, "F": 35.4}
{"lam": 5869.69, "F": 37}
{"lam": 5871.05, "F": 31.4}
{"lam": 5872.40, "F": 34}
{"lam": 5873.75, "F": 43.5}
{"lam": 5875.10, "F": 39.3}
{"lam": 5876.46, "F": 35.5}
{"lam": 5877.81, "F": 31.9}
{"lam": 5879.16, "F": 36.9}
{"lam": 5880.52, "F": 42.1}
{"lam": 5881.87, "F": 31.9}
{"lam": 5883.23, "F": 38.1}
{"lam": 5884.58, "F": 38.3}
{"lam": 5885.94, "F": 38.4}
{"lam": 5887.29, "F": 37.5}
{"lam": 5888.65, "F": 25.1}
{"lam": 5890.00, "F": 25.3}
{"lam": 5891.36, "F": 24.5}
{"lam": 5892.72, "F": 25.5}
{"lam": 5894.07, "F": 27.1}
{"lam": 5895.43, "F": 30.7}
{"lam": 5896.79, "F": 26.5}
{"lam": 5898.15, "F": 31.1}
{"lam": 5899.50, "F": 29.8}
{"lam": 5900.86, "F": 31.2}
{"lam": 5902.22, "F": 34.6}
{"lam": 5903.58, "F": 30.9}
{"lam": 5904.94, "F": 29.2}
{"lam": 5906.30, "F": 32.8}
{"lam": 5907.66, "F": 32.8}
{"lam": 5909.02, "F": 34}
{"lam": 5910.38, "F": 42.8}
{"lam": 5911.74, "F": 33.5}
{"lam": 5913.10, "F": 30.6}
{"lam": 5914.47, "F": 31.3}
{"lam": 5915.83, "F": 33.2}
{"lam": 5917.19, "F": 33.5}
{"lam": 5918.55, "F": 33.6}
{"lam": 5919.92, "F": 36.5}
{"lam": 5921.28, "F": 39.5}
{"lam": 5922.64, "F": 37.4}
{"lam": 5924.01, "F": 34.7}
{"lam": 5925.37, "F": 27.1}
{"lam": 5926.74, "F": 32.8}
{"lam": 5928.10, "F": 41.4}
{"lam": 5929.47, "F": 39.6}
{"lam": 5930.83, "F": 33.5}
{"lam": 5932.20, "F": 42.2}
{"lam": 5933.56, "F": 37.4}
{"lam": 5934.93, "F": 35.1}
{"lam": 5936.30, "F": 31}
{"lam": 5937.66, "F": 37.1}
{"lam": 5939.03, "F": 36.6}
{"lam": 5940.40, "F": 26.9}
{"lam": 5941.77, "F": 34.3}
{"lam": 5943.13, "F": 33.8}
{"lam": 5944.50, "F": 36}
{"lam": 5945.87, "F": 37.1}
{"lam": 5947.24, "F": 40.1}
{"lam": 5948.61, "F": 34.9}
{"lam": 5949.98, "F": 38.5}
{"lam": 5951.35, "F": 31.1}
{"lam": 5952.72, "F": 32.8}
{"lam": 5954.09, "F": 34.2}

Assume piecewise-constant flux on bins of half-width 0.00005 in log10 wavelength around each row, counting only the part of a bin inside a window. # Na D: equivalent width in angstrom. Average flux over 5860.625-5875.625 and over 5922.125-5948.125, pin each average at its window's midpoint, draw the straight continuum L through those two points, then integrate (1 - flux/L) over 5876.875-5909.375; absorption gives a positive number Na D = 4.9 angstrom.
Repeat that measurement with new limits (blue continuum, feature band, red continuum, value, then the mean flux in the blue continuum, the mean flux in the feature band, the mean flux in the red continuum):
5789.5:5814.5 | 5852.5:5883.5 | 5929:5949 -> -1.64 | 36.9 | 38.2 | 35.7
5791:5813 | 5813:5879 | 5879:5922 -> -4.45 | 36.9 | 37.4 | 32.7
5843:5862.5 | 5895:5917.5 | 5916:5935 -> 2.57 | 37.7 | 32.3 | 36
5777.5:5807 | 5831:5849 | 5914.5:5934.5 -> 0.60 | 35.9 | 34.6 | 35.7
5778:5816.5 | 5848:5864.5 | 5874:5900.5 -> -2.77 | 36.5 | 39.6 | 32.6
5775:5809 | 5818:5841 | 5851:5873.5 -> 0.45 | 35.9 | 36.8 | 39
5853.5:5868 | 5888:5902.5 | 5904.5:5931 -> 3.28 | 39.3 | 28.2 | 34.6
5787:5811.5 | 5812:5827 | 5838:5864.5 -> -0.32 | 37.1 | 38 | 37.2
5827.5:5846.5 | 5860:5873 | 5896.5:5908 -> -1.87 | 35.4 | 38.3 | 31.1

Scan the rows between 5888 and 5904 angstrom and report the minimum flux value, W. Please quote 24.5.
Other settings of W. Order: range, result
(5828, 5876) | 27.5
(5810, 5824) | 33.6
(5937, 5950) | 26.9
